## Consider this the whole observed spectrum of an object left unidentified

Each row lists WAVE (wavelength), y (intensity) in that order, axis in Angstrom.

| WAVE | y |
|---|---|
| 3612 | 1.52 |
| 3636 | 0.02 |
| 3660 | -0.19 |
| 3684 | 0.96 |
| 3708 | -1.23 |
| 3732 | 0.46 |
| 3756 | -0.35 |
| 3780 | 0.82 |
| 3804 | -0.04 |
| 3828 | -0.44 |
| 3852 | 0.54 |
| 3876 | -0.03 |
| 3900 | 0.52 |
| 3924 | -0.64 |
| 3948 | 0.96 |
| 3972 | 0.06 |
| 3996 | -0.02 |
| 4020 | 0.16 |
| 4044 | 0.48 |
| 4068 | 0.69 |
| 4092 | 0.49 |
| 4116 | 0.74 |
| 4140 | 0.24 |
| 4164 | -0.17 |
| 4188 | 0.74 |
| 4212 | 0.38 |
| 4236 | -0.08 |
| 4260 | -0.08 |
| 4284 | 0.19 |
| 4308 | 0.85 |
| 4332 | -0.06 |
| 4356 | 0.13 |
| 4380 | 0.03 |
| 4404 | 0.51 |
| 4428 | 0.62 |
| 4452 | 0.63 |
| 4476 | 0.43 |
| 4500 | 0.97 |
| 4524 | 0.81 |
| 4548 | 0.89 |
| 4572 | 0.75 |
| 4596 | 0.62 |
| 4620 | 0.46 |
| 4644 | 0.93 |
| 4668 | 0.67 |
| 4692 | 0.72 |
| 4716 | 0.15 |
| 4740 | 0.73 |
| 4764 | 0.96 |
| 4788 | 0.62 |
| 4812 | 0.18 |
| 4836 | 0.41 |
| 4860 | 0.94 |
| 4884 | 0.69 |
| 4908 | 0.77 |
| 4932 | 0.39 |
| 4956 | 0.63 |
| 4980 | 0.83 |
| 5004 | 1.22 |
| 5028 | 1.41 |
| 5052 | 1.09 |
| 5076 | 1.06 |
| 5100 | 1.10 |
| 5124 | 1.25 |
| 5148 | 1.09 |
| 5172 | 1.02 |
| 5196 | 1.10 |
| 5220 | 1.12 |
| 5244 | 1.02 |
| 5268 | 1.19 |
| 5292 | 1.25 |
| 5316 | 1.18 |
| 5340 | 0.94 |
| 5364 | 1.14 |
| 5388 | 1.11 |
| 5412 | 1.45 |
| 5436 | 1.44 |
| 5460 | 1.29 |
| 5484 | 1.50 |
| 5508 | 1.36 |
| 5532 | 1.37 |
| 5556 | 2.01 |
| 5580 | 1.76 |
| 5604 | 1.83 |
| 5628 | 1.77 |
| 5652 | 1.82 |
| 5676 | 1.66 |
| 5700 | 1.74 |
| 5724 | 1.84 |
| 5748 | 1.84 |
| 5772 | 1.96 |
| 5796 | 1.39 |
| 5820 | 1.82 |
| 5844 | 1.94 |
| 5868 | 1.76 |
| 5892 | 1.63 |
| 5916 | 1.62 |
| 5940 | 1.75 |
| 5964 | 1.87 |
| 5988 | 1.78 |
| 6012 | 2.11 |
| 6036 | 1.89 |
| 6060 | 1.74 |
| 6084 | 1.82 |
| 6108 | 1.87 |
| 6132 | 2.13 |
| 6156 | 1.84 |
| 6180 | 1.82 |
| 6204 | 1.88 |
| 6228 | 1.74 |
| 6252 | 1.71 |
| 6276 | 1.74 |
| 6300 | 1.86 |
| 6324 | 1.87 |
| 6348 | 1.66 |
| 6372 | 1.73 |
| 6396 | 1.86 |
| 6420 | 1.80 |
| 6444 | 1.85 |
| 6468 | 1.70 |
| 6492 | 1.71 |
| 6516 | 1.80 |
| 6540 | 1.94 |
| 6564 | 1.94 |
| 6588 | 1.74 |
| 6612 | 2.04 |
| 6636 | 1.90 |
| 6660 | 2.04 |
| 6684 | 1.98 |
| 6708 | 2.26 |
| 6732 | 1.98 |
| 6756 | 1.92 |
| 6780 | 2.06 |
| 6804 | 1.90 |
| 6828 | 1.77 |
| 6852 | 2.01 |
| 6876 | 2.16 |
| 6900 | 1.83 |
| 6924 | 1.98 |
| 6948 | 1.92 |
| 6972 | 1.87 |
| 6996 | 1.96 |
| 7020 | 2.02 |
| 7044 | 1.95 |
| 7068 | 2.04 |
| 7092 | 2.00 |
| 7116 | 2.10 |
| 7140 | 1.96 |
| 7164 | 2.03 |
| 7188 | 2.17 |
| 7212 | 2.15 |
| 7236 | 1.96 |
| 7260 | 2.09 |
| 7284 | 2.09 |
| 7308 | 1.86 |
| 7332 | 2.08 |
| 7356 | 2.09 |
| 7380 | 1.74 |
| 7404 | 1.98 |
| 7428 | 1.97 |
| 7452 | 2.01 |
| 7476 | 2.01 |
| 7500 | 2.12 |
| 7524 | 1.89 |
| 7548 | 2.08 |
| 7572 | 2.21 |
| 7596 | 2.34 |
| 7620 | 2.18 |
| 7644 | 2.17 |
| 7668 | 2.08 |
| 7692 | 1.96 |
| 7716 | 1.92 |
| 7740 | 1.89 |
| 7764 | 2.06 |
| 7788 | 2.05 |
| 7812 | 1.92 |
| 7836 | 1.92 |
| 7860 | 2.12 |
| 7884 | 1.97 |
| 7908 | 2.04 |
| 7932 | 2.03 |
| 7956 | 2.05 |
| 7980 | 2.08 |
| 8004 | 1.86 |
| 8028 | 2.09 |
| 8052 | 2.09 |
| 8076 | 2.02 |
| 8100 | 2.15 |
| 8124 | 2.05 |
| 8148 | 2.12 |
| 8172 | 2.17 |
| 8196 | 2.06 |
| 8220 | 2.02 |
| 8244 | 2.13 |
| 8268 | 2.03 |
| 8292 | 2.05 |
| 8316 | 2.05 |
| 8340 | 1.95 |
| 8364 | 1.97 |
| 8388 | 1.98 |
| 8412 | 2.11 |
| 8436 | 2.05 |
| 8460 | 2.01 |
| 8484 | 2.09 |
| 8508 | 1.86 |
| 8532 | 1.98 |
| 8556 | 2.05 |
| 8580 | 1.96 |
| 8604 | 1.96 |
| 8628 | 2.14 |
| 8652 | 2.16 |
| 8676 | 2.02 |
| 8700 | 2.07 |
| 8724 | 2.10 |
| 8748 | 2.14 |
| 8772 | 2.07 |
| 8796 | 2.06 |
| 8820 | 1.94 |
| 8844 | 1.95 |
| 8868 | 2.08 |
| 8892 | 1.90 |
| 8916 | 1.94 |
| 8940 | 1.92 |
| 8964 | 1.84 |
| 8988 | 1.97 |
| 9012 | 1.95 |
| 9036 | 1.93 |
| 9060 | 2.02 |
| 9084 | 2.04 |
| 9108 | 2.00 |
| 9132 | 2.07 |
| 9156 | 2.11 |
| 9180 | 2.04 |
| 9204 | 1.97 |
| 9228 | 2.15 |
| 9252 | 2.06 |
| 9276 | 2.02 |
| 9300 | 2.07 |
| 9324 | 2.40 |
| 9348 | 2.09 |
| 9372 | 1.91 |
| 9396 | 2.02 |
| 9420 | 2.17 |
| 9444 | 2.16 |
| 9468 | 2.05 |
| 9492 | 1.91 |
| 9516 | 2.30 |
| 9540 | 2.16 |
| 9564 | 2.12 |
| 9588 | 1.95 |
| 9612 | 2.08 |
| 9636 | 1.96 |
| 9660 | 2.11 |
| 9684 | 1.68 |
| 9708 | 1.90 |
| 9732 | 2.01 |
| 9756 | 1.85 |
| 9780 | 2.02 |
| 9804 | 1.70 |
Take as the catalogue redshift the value 0.252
